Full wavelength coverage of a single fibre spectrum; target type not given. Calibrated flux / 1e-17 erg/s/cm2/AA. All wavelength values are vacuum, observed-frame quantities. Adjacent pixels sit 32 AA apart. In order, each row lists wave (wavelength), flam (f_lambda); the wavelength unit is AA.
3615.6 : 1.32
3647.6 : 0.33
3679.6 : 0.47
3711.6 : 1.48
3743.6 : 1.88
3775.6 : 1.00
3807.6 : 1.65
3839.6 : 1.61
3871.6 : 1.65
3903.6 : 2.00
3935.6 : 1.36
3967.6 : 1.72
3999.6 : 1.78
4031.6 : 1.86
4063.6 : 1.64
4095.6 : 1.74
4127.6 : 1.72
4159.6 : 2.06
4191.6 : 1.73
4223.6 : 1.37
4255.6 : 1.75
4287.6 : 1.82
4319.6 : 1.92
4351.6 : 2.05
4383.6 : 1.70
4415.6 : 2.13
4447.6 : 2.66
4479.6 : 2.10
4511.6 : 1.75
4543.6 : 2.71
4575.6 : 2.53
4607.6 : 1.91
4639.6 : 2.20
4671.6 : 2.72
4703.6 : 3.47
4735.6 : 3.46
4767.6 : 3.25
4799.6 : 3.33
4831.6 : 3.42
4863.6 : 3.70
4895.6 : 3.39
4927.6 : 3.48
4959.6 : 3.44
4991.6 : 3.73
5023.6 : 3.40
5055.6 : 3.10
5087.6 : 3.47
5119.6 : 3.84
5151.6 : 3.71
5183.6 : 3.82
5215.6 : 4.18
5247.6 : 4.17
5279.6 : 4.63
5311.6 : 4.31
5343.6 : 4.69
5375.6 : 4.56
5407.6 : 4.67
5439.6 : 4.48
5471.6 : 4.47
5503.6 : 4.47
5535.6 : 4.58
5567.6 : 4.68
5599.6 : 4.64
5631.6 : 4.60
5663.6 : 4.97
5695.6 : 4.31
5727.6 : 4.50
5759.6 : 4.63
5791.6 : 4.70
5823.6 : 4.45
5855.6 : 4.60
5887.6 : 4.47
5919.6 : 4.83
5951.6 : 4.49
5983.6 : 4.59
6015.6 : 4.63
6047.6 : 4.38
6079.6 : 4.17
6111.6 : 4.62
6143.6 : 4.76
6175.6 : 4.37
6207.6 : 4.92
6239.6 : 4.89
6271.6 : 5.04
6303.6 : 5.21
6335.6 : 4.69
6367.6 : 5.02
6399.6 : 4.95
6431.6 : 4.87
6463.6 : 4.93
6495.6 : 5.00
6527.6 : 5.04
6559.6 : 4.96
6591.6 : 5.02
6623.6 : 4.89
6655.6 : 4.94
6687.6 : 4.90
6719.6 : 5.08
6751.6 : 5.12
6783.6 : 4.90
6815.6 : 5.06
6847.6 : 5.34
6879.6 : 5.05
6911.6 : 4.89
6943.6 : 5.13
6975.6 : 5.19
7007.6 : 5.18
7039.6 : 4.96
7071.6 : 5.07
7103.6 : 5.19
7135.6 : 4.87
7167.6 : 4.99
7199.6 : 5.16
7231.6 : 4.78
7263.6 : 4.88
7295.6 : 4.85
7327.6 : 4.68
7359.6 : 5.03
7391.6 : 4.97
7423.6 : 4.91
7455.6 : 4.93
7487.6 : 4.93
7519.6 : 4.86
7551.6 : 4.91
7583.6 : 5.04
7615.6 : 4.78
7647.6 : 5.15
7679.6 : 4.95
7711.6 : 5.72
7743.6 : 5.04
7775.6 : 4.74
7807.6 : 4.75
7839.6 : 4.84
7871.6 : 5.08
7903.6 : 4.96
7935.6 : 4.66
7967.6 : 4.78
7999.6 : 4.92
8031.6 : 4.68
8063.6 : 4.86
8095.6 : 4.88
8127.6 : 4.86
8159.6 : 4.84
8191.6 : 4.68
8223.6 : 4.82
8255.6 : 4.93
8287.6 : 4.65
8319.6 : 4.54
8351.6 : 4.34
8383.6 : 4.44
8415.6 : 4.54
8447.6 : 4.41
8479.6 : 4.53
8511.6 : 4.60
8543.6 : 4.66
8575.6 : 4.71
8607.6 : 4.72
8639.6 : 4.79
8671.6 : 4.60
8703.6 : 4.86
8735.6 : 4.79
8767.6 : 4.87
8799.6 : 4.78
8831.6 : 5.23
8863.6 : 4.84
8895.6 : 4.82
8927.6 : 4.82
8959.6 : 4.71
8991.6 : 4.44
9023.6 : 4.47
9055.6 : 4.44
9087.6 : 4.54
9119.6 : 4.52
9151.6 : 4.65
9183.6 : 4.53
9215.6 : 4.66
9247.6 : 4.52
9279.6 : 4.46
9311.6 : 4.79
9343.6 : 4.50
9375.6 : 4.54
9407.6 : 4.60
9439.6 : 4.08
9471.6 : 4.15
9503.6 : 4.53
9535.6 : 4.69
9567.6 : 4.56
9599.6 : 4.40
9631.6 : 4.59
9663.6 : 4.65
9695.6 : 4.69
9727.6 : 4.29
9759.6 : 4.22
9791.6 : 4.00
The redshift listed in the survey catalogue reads 0.173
